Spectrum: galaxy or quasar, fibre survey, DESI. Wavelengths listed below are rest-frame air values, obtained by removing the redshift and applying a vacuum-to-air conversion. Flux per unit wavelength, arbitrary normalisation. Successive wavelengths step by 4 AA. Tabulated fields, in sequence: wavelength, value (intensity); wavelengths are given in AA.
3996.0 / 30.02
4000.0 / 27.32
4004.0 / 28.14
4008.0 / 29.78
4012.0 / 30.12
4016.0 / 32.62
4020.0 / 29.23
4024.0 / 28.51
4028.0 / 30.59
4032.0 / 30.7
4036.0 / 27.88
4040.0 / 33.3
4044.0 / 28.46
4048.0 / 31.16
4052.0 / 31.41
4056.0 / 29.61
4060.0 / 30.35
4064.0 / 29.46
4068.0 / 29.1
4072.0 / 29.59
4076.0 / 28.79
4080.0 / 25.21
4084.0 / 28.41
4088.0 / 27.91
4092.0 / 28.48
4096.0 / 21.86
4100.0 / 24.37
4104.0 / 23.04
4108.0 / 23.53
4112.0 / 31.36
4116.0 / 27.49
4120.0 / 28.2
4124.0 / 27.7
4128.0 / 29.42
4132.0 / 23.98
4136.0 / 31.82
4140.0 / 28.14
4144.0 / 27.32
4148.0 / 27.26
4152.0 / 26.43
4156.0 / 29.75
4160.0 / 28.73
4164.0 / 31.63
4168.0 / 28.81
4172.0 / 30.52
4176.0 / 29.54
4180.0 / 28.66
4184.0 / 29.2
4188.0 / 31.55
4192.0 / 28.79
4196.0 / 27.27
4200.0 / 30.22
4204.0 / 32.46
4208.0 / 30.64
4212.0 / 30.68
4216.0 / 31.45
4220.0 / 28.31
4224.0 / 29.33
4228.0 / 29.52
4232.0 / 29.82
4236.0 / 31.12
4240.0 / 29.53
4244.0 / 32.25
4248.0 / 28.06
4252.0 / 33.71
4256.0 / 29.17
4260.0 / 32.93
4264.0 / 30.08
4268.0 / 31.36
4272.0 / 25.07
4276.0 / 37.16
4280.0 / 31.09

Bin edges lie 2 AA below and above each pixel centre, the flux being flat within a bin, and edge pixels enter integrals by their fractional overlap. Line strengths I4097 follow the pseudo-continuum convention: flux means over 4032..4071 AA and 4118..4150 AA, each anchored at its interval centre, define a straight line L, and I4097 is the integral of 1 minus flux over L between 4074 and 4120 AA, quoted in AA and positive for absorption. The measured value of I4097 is 3.9 AA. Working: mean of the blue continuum 30.1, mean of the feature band 26.5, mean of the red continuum 28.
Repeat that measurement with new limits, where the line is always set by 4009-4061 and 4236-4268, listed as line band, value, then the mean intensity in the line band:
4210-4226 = 0.4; 29.9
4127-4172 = 3.0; 28.6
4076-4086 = 1.1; 27.2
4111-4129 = 1.1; 28.7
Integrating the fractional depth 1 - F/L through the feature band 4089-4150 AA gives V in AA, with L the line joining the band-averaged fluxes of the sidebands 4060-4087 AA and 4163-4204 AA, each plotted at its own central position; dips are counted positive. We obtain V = 4.4 AA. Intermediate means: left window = 28.6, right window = 29.7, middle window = 26.9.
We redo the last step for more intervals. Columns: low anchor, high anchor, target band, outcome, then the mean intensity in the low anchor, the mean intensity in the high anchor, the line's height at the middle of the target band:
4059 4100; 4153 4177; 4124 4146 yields 0.7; 27.7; 29.7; 29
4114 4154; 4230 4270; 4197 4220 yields -0.7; 27.8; 30.8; 29.7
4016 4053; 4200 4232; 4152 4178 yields 0.6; 30.2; 30.3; 30.3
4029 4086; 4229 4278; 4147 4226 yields 2.1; 29.5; 30.8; 30.4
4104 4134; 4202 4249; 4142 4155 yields 0.4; 27.1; 30.3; 28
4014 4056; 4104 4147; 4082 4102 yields 1.7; 30.3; 27.7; 28.7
